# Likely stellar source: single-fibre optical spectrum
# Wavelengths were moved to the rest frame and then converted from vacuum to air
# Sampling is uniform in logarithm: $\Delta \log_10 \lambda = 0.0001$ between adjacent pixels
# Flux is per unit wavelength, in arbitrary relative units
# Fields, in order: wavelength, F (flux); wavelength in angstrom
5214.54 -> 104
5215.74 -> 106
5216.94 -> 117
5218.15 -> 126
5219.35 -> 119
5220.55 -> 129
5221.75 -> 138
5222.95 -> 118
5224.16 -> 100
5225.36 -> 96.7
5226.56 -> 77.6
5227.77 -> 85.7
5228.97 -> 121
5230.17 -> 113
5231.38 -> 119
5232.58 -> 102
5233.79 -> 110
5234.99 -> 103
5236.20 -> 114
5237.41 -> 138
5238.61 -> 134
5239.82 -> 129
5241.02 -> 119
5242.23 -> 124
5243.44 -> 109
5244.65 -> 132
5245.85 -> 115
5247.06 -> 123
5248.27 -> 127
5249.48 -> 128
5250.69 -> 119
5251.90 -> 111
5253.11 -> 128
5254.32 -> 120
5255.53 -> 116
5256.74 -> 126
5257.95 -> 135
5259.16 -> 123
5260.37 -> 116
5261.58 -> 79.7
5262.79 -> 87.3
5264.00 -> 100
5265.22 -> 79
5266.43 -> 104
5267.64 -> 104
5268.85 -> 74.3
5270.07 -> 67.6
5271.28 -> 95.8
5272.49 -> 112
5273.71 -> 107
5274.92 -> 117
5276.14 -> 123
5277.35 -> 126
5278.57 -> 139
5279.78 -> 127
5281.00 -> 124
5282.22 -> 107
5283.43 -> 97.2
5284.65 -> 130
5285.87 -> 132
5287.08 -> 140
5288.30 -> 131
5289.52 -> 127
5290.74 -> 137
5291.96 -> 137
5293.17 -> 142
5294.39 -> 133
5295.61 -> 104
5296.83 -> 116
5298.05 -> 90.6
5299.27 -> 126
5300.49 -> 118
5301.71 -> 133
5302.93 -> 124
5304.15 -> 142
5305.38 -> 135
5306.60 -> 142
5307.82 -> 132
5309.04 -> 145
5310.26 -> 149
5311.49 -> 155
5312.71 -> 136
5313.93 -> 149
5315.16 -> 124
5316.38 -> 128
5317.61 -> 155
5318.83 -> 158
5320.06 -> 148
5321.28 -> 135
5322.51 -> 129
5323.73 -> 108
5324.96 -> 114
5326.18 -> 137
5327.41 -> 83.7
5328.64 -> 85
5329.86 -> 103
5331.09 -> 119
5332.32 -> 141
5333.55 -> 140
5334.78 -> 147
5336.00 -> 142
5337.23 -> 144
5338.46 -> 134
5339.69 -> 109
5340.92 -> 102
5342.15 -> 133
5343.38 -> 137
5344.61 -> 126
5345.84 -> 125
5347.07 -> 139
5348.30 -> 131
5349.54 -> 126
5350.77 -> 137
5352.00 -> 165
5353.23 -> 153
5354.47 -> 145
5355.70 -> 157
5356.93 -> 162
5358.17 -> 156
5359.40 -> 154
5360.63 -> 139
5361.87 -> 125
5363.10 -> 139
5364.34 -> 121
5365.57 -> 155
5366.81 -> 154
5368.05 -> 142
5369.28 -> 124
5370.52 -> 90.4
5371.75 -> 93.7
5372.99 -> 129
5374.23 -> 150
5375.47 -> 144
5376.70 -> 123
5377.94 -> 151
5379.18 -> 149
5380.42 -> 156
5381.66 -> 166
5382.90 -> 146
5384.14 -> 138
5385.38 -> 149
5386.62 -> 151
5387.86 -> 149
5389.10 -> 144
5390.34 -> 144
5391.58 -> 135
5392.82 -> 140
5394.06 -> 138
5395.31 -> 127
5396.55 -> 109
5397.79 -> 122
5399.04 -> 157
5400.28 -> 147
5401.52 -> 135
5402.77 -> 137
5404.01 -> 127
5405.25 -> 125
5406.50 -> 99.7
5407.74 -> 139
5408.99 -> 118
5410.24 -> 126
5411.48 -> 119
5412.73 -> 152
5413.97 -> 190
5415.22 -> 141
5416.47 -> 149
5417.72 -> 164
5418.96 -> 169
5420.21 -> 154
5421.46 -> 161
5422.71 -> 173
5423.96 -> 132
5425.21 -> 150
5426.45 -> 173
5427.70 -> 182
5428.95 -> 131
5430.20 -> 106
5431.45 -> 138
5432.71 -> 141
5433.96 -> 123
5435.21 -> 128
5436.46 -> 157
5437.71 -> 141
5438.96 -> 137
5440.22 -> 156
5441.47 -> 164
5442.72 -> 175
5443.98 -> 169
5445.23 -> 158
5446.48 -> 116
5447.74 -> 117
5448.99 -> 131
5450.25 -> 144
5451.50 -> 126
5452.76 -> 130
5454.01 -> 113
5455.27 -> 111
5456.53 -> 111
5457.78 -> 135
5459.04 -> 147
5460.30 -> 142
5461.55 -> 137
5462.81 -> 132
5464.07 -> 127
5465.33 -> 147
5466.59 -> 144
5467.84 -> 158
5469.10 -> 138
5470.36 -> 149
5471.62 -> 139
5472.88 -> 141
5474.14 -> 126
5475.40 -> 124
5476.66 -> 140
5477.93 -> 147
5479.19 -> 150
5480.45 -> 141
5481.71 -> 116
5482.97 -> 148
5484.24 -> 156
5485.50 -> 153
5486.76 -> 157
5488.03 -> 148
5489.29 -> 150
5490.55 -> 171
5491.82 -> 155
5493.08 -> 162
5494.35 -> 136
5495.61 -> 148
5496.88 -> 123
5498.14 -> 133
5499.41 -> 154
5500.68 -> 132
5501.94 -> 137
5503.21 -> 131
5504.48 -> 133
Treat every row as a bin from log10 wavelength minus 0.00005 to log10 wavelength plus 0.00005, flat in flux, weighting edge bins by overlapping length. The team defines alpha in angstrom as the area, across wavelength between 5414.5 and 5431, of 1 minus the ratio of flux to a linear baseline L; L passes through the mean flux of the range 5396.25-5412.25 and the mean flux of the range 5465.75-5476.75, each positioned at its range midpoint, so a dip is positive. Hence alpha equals -2.7 angstrom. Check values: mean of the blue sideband 128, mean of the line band 153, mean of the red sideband 140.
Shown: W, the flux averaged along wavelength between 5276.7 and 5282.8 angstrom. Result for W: 125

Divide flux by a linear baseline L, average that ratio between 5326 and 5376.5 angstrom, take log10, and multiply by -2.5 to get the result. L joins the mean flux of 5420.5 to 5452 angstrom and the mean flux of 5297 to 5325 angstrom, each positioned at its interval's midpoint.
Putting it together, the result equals 0.04 mag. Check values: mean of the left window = 134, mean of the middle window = 133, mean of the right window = 145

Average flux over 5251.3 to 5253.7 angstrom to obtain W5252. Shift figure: 119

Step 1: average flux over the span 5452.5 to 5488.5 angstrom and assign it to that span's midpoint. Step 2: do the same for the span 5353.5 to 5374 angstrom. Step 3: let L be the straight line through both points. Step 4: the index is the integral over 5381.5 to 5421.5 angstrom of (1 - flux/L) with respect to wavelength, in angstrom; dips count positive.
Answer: -1.0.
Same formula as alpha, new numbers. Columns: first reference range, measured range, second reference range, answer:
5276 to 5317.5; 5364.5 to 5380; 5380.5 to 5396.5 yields 0.8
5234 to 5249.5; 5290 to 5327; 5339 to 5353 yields -1.4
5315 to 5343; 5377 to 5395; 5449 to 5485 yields -2.1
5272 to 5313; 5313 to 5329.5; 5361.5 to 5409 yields 0.4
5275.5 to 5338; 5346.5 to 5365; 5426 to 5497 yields -1.4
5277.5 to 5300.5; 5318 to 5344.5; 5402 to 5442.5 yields 0.8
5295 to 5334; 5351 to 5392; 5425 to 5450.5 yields -2.0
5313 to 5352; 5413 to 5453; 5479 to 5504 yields -2.5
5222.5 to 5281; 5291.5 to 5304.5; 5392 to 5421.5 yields -0.4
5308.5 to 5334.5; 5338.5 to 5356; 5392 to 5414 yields -0.4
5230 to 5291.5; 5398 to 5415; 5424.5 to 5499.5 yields -0.2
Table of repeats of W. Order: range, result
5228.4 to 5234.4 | 113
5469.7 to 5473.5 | 143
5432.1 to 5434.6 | 132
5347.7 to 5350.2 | 128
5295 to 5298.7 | 104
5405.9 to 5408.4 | 120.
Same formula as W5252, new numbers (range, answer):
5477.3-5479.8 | 149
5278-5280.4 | 133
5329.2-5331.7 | 111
